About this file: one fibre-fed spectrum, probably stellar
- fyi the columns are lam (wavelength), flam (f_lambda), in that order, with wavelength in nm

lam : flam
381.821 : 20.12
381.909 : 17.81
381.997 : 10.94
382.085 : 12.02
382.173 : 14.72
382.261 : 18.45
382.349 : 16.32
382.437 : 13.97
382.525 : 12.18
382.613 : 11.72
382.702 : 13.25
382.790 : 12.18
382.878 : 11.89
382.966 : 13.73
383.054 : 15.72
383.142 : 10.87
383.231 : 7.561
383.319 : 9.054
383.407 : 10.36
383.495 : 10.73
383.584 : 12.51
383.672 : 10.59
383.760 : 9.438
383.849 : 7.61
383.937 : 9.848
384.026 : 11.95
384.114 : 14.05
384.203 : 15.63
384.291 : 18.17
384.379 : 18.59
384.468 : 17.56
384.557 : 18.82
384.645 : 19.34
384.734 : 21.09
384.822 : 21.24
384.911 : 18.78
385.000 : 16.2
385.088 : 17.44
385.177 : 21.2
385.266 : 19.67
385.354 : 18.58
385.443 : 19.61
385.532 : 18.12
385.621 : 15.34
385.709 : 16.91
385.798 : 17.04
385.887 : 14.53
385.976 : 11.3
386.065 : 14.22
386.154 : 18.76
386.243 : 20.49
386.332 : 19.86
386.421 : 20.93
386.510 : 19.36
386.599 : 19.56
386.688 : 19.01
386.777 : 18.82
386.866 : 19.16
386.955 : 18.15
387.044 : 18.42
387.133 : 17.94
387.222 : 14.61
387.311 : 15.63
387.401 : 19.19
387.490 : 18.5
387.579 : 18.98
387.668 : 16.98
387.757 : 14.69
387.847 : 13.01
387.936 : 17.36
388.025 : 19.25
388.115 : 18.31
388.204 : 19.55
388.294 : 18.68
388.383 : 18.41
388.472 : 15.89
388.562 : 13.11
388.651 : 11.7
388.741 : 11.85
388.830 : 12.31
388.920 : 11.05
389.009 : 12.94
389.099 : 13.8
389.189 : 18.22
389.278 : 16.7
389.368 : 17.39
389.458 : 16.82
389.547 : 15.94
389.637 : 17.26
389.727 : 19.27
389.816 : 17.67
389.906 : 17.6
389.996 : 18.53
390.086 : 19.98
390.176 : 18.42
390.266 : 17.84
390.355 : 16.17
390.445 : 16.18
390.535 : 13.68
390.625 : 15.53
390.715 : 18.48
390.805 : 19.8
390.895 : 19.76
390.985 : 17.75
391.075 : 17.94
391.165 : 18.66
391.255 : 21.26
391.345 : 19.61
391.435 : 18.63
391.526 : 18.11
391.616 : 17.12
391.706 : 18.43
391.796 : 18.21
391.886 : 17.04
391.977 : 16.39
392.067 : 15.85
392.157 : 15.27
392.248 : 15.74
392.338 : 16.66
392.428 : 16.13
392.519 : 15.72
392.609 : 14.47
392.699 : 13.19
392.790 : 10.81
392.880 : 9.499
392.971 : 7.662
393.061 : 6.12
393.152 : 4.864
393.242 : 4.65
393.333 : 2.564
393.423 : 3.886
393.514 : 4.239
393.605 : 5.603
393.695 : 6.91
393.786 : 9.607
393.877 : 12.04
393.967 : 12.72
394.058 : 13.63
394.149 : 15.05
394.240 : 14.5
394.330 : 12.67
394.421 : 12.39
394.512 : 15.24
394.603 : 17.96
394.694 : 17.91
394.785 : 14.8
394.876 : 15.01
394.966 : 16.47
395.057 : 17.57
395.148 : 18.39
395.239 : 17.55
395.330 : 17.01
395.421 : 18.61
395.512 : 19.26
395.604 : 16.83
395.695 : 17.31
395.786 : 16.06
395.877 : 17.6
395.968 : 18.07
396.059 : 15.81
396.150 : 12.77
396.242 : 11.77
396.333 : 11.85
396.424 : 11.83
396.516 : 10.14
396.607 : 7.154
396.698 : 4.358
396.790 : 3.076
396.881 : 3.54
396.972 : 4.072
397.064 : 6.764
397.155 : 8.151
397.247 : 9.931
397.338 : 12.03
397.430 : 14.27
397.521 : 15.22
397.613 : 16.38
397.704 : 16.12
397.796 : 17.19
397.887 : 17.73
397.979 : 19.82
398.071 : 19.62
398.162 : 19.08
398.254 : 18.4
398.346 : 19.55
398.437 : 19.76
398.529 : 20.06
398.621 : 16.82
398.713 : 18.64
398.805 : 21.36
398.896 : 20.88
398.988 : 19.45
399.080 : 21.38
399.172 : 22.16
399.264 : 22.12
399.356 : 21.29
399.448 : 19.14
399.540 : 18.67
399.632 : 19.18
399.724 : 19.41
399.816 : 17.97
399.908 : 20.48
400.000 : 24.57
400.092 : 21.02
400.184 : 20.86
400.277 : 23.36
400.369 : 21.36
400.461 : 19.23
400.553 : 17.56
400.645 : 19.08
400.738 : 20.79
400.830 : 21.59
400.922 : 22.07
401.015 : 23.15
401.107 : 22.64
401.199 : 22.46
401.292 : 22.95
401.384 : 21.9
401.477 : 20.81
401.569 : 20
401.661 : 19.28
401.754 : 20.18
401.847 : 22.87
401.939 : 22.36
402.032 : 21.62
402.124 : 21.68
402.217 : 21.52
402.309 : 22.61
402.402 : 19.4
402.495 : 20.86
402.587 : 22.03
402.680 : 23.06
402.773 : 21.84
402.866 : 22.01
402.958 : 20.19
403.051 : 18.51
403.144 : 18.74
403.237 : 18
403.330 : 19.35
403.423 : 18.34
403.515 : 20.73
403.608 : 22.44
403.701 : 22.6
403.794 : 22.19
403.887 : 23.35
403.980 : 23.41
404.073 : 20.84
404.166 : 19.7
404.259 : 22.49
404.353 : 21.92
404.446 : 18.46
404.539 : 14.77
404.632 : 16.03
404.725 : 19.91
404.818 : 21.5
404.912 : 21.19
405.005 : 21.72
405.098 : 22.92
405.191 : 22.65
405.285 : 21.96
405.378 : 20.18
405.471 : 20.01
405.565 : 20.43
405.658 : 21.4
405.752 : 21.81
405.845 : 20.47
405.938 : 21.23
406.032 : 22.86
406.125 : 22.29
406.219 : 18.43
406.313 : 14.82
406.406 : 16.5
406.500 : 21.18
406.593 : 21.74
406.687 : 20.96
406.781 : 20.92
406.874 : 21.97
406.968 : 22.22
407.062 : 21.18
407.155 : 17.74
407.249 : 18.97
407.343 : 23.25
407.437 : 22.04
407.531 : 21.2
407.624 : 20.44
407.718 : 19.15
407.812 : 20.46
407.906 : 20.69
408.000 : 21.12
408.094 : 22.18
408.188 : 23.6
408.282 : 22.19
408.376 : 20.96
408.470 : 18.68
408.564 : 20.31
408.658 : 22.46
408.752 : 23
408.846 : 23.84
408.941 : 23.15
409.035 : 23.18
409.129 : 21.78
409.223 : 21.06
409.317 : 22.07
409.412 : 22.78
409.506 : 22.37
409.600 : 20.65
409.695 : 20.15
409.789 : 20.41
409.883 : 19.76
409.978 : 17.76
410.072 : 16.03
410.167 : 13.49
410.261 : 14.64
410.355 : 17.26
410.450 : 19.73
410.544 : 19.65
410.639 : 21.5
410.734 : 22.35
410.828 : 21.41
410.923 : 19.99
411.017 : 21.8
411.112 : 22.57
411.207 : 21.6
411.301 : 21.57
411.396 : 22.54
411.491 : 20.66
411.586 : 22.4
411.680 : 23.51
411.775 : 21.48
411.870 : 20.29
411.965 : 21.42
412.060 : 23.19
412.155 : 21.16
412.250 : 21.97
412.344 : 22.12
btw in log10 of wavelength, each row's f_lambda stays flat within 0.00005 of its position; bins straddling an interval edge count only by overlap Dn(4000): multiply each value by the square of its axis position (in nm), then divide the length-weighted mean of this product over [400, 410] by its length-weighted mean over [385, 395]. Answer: 1.45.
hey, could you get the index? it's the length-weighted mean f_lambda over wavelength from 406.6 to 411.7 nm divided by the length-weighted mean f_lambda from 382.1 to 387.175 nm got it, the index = 1.3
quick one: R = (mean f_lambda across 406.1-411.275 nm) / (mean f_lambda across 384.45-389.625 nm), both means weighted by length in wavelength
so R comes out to 1.20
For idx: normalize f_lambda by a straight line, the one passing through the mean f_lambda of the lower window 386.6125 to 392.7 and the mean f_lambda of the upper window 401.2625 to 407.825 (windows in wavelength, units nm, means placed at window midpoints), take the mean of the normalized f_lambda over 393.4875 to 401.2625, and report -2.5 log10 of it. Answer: 0.17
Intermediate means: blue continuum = 17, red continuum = 20.8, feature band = 16.3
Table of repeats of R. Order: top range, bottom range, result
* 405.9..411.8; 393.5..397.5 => 1.63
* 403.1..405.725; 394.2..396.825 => 1.42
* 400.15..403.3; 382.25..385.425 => 1.44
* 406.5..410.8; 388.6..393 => 1.27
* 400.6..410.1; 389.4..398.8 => 1.43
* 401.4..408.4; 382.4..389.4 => 1.32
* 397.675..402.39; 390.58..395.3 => 1.45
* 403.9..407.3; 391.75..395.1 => 1.65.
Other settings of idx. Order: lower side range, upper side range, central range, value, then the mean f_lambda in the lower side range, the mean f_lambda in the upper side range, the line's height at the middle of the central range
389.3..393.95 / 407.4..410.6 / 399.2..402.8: -0.18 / 14.6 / 20.5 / 17.8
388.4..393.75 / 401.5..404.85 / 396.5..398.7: 0.32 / 14.6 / 20.7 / 17.9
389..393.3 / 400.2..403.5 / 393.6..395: 0.28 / 15.9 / 21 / 17.4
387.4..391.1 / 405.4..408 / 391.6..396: 0.28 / 16.7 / 20.5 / 17.7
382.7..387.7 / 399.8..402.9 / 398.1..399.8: 0.04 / 16.1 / 21.4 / 20.6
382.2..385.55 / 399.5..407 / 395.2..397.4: 0.46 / 14.8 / 20.8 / 18.7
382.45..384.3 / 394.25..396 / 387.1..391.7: -0.19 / 11.8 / 16.6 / 14.3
